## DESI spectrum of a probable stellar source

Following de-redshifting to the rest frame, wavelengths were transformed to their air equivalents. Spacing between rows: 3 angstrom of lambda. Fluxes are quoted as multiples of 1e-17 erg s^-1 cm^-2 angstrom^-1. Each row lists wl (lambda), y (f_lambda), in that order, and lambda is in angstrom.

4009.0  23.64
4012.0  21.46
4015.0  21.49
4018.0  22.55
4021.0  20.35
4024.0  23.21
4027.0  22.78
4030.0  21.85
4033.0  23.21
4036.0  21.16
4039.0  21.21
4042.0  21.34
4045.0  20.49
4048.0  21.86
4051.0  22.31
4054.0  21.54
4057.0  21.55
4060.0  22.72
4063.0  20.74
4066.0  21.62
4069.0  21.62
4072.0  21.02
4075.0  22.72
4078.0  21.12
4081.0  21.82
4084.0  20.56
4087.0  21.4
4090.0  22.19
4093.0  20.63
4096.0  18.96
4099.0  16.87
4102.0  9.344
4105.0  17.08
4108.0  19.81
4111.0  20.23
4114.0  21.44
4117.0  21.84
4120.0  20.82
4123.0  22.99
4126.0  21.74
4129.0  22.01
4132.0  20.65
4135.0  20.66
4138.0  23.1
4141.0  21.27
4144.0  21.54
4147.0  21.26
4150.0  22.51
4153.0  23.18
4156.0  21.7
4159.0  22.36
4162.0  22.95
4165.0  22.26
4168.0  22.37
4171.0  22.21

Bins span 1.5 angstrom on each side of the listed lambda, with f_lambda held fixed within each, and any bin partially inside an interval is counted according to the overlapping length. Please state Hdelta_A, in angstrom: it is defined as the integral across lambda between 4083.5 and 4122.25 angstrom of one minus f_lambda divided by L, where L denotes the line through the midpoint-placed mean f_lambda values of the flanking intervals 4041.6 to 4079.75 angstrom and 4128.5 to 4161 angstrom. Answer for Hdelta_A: 4.2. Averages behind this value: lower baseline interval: 21.6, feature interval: 19.4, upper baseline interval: 21.9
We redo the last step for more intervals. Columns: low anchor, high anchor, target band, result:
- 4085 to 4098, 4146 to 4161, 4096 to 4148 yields 3.3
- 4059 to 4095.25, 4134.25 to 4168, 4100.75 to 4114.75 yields 2.7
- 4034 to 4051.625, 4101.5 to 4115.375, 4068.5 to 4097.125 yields -2.7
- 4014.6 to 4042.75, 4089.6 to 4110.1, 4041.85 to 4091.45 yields -4.9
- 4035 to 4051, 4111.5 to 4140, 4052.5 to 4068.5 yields -0.2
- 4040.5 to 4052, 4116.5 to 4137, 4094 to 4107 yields 3.4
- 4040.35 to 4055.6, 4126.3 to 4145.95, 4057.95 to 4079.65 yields -0.1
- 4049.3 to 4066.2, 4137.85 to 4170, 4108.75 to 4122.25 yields 0.6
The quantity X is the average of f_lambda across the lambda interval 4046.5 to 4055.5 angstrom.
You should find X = 21.9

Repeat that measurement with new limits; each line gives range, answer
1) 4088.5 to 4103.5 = 17.6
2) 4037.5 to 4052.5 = 21.4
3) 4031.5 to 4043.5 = 21.7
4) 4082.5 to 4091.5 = 21.4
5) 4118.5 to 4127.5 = 21.9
